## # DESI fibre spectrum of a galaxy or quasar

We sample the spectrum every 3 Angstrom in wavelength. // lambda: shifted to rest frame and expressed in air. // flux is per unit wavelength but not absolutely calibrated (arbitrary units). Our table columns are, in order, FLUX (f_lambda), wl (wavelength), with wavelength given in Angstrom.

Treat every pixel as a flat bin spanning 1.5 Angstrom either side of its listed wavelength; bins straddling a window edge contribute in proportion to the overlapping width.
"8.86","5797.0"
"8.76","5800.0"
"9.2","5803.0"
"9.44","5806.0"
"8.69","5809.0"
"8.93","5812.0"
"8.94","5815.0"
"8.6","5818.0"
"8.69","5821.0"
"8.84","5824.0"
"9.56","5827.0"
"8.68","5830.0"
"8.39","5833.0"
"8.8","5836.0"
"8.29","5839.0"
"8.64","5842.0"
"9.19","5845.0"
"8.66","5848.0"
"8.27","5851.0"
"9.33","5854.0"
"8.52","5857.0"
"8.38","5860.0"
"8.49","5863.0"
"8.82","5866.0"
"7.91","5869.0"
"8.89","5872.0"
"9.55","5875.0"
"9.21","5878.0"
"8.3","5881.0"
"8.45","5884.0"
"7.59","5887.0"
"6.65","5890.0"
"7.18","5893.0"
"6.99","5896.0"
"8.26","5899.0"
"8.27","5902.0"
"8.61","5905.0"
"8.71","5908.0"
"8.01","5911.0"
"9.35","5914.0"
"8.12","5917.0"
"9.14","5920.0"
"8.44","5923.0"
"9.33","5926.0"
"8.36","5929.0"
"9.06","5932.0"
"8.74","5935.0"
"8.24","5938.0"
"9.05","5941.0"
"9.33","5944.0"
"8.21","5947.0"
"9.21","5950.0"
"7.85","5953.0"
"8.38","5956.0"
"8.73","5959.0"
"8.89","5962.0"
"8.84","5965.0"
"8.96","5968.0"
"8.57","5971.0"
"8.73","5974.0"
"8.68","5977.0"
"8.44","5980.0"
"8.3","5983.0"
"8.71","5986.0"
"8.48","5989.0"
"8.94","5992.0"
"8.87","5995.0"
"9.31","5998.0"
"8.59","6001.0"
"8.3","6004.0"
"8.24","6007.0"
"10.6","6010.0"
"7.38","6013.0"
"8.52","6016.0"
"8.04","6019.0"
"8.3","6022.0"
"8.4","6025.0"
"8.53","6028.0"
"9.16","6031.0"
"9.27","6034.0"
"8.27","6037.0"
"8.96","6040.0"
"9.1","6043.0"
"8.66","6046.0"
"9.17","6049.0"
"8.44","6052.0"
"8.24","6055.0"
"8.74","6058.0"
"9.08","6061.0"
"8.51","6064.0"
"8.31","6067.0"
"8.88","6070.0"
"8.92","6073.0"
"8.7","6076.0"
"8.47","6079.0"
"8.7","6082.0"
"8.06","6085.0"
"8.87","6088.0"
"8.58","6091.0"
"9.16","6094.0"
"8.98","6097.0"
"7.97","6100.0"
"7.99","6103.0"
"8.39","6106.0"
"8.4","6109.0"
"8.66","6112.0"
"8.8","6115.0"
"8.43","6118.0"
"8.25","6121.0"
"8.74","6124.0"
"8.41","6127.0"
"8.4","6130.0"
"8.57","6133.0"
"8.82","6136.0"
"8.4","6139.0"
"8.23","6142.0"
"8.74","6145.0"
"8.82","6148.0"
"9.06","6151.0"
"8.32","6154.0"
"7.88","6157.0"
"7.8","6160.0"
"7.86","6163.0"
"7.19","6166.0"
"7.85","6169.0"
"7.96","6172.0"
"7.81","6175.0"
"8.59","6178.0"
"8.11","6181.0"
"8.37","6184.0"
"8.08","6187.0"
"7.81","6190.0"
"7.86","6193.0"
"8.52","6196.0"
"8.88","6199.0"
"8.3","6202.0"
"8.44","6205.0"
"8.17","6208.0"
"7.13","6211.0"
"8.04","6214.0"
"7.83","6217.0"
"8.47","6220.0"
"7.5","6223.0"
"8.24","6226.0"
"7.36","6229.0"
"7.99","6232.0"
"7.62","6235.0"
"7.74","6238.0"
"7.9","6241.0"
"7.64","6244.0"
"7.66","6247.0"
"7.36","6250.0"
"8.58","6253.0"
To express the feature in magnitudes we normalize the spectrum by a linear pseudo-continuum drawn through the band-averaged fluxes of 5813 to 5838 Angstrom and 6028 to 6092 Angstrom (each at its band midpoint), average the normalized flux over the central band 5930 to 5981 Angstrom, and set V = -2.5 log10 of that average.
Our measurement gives 0.01 mag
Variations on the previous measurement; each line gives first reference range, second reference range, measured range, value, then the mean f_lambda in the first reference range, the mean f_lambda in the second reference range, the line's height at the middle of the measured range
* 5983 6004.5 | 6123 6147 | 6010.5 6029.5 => 0.05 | 8.73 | 8.54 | 8.7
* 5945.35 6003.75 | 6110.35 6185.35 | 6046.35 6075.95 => -0.03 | 8.66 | 8.32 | 8.49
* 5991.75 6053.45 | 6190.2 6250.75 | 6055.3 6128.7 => -0.02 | 8.71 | 7.94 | 8.44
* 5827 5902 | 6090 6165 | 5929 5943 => -0.04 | 8.41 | 8.46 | 8.43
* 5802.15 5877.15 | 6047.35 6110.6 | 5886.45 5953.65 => 0.04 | 8.79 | 8.6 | 8.72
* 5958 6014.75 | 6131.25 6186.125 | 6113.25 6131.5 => -0.02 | 8.71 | 8.24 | 8.34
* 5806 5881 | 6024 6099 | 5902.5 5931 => 0.01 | 8.77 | 8.72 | 8.75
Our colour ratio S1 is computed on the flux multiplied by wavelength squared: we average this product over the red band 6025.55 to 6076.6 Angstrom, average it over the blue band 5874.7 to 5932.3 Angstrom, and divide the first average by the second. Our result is 1.1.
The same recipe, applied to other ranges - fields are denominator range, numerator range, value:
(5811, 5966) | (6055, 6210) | 1.06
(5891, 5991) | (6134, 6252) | 1.03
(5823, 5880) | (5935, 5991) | 1.03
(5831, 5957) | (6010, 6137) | 1.07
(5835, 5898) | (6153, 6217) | 1.07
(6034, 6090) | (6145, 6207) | 0.98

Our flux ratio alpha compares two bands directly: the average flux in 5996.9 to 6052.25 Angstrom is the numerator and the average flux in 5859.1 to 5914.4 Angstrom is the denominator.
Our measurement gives 1.1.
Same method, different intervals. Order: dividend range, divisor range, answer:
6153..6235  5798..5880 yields 0.91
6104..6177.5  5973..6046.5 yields 0.96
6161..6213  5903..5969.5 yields 0.93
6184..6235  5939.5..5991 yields 0.93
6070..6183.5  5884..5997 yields 0.99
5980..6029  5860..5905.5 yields 1.05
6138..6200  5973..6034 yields 0.95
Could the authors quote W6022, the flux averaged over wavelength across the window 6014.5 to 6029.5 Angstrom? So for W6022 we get 8.36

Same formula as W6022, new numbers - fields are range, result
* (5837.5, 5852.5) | 8.61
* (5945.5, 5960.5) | 8.48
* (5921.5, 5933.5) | 8.8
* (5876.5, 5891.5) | 8.04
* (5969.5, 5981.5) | 8.61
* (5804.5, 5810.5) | 9.06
